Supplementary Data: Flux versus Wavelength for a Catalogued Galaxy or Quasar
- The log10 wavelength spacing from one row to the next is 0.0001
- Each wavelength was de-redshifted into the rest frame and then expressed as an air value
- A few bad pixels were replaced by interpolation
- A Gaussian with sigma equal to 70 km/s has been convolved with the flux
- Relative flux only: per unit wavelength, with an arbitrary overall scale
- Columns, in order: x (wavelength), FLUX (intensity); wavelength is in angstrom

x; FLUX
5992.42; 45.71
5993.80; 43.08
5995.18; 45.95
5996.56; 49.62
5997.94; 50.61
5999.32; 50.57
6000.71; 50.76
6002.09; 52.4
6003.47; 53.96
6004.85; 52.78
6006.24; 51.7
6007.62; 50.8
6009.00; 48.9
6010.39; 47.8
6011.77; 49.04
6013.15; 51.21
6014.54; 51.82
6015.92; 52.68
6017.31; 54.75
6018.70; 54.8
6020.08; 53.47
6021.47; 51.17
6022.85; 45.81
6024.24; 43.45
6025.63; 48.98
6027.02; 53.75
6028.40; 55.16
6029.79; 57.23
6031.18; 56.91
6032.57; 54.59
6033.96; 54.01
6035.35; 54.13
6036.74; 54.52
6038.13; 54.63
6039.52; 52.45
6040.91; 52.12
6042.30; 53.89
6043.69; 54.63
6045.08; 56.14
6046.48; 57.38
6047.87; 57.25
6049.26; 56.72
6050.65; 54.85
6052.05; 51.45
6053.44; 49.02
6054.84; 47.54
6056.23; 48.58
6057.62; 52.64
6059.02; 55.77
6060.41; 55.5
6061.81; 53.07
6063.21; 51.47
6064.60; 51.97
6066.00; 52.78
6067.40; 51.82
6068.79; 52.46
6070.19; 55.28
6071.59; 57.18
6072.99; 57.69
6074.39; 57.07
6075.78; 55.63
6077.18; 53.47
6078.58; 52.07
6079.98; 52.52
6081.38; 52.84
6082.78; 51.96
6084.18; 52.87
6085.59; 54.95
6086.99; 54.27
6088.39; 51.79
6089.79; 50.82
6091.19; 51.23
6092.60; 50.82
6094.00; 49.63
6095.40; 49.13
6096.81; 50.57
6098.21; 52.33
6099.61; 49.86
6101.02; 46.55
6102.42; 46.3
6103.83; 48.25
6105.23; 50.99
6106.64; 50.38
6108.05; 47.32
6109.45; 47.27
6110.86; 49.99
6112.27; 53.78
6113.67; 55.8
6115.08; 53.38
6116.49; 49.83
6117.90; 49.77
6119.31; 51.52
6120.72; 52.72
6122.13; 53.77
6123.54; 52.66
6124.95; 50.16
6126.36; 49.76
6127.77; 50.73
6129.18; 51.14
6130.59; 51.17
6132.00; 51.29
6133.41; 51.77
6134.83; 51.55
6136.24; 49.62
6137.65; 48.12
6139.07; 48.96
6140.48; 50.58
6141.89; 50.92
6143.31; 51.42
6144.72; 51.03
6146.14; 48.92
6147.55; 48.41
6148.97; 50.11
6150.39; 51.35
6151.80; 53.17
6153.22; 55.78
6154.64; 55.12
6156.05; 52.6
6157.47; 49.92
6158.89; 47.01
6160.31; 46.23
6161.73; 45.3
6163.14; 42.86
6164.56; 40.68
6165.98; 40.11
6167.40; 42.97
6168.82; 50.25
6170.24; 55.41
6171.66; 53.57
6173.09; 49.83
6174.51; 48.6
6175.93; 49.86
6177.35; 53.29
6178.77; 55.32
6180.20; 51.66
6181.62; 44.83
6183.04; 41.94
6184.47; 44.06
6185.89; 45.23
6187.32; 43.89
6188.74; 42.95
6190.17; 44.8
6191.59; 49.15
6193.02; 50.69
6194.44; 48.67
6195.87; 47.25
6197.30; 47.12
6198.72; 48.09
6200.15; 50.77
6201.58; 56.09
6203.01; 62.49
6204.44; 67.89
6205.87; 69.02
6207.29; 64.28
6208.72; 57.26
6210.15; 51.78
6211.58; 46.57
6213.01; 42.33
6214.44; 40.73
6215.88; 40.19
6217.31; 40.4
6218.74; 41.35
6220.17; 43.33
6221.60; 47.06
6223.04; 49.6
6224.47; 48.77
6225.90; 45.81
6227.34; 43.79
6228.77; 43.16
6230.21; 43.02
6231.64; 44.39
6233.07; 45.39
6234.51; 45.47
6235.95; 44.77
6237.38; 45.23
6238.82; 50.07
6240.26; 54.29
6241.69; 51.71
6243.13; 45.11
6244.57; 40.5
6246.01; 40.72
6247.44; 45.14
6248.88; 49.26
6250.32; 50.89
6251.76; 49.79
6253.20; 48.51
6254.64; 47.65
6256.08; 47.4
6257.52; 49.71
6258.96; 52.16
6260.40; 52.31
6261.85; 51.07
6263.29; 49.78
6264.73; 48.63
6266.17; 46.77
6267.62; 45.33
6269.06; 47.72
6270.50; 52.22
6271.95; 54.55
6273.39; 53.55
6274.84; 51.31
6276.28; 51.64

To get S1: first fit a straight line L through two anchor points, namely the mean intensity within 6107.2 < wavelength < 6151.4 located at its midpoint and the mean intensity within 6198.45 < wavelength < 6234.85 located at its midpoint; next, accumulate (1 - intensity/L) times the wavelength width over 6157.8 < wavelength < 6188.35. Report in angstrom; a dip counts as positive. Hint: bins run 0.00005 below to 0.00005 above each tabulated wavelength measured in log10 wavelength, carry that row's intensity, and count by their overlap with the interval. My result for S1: 1.7 angstrom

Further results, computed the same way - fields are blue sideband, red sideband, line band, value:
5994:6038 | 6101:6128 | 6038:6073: -1.6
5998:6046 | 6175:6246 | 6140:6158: -0.7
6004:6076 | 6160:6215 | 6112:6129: -0.2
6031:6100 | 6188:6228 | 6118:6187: 1.9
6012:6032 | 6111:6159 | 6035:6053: -0.9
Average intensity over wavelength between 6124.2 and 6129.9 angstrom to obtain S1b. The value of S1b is 50.5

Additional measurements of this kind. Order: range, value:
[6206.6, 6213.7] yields 52.4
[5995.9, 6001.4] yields 50.3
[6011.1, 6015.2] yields 50.7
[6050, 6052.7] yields 53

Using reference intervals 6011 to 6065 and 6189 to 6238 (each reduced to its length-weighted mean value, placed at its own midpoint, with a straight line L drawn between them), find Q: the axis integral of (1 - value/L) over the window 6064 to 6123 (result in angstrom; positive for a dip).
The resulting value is -0.4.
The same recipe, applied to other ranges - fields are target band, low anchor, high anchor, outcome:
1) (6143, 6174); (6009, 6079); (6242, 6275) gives 1.0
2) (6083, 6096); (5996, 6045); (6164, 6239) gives -0.3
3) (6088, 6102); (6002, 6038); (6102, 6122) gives 0.2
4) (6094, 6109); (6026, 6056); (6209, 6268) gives 0.8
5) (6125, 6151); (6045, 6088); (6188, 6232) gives 0.5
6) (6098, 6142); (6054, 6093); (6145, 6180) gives 0.6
